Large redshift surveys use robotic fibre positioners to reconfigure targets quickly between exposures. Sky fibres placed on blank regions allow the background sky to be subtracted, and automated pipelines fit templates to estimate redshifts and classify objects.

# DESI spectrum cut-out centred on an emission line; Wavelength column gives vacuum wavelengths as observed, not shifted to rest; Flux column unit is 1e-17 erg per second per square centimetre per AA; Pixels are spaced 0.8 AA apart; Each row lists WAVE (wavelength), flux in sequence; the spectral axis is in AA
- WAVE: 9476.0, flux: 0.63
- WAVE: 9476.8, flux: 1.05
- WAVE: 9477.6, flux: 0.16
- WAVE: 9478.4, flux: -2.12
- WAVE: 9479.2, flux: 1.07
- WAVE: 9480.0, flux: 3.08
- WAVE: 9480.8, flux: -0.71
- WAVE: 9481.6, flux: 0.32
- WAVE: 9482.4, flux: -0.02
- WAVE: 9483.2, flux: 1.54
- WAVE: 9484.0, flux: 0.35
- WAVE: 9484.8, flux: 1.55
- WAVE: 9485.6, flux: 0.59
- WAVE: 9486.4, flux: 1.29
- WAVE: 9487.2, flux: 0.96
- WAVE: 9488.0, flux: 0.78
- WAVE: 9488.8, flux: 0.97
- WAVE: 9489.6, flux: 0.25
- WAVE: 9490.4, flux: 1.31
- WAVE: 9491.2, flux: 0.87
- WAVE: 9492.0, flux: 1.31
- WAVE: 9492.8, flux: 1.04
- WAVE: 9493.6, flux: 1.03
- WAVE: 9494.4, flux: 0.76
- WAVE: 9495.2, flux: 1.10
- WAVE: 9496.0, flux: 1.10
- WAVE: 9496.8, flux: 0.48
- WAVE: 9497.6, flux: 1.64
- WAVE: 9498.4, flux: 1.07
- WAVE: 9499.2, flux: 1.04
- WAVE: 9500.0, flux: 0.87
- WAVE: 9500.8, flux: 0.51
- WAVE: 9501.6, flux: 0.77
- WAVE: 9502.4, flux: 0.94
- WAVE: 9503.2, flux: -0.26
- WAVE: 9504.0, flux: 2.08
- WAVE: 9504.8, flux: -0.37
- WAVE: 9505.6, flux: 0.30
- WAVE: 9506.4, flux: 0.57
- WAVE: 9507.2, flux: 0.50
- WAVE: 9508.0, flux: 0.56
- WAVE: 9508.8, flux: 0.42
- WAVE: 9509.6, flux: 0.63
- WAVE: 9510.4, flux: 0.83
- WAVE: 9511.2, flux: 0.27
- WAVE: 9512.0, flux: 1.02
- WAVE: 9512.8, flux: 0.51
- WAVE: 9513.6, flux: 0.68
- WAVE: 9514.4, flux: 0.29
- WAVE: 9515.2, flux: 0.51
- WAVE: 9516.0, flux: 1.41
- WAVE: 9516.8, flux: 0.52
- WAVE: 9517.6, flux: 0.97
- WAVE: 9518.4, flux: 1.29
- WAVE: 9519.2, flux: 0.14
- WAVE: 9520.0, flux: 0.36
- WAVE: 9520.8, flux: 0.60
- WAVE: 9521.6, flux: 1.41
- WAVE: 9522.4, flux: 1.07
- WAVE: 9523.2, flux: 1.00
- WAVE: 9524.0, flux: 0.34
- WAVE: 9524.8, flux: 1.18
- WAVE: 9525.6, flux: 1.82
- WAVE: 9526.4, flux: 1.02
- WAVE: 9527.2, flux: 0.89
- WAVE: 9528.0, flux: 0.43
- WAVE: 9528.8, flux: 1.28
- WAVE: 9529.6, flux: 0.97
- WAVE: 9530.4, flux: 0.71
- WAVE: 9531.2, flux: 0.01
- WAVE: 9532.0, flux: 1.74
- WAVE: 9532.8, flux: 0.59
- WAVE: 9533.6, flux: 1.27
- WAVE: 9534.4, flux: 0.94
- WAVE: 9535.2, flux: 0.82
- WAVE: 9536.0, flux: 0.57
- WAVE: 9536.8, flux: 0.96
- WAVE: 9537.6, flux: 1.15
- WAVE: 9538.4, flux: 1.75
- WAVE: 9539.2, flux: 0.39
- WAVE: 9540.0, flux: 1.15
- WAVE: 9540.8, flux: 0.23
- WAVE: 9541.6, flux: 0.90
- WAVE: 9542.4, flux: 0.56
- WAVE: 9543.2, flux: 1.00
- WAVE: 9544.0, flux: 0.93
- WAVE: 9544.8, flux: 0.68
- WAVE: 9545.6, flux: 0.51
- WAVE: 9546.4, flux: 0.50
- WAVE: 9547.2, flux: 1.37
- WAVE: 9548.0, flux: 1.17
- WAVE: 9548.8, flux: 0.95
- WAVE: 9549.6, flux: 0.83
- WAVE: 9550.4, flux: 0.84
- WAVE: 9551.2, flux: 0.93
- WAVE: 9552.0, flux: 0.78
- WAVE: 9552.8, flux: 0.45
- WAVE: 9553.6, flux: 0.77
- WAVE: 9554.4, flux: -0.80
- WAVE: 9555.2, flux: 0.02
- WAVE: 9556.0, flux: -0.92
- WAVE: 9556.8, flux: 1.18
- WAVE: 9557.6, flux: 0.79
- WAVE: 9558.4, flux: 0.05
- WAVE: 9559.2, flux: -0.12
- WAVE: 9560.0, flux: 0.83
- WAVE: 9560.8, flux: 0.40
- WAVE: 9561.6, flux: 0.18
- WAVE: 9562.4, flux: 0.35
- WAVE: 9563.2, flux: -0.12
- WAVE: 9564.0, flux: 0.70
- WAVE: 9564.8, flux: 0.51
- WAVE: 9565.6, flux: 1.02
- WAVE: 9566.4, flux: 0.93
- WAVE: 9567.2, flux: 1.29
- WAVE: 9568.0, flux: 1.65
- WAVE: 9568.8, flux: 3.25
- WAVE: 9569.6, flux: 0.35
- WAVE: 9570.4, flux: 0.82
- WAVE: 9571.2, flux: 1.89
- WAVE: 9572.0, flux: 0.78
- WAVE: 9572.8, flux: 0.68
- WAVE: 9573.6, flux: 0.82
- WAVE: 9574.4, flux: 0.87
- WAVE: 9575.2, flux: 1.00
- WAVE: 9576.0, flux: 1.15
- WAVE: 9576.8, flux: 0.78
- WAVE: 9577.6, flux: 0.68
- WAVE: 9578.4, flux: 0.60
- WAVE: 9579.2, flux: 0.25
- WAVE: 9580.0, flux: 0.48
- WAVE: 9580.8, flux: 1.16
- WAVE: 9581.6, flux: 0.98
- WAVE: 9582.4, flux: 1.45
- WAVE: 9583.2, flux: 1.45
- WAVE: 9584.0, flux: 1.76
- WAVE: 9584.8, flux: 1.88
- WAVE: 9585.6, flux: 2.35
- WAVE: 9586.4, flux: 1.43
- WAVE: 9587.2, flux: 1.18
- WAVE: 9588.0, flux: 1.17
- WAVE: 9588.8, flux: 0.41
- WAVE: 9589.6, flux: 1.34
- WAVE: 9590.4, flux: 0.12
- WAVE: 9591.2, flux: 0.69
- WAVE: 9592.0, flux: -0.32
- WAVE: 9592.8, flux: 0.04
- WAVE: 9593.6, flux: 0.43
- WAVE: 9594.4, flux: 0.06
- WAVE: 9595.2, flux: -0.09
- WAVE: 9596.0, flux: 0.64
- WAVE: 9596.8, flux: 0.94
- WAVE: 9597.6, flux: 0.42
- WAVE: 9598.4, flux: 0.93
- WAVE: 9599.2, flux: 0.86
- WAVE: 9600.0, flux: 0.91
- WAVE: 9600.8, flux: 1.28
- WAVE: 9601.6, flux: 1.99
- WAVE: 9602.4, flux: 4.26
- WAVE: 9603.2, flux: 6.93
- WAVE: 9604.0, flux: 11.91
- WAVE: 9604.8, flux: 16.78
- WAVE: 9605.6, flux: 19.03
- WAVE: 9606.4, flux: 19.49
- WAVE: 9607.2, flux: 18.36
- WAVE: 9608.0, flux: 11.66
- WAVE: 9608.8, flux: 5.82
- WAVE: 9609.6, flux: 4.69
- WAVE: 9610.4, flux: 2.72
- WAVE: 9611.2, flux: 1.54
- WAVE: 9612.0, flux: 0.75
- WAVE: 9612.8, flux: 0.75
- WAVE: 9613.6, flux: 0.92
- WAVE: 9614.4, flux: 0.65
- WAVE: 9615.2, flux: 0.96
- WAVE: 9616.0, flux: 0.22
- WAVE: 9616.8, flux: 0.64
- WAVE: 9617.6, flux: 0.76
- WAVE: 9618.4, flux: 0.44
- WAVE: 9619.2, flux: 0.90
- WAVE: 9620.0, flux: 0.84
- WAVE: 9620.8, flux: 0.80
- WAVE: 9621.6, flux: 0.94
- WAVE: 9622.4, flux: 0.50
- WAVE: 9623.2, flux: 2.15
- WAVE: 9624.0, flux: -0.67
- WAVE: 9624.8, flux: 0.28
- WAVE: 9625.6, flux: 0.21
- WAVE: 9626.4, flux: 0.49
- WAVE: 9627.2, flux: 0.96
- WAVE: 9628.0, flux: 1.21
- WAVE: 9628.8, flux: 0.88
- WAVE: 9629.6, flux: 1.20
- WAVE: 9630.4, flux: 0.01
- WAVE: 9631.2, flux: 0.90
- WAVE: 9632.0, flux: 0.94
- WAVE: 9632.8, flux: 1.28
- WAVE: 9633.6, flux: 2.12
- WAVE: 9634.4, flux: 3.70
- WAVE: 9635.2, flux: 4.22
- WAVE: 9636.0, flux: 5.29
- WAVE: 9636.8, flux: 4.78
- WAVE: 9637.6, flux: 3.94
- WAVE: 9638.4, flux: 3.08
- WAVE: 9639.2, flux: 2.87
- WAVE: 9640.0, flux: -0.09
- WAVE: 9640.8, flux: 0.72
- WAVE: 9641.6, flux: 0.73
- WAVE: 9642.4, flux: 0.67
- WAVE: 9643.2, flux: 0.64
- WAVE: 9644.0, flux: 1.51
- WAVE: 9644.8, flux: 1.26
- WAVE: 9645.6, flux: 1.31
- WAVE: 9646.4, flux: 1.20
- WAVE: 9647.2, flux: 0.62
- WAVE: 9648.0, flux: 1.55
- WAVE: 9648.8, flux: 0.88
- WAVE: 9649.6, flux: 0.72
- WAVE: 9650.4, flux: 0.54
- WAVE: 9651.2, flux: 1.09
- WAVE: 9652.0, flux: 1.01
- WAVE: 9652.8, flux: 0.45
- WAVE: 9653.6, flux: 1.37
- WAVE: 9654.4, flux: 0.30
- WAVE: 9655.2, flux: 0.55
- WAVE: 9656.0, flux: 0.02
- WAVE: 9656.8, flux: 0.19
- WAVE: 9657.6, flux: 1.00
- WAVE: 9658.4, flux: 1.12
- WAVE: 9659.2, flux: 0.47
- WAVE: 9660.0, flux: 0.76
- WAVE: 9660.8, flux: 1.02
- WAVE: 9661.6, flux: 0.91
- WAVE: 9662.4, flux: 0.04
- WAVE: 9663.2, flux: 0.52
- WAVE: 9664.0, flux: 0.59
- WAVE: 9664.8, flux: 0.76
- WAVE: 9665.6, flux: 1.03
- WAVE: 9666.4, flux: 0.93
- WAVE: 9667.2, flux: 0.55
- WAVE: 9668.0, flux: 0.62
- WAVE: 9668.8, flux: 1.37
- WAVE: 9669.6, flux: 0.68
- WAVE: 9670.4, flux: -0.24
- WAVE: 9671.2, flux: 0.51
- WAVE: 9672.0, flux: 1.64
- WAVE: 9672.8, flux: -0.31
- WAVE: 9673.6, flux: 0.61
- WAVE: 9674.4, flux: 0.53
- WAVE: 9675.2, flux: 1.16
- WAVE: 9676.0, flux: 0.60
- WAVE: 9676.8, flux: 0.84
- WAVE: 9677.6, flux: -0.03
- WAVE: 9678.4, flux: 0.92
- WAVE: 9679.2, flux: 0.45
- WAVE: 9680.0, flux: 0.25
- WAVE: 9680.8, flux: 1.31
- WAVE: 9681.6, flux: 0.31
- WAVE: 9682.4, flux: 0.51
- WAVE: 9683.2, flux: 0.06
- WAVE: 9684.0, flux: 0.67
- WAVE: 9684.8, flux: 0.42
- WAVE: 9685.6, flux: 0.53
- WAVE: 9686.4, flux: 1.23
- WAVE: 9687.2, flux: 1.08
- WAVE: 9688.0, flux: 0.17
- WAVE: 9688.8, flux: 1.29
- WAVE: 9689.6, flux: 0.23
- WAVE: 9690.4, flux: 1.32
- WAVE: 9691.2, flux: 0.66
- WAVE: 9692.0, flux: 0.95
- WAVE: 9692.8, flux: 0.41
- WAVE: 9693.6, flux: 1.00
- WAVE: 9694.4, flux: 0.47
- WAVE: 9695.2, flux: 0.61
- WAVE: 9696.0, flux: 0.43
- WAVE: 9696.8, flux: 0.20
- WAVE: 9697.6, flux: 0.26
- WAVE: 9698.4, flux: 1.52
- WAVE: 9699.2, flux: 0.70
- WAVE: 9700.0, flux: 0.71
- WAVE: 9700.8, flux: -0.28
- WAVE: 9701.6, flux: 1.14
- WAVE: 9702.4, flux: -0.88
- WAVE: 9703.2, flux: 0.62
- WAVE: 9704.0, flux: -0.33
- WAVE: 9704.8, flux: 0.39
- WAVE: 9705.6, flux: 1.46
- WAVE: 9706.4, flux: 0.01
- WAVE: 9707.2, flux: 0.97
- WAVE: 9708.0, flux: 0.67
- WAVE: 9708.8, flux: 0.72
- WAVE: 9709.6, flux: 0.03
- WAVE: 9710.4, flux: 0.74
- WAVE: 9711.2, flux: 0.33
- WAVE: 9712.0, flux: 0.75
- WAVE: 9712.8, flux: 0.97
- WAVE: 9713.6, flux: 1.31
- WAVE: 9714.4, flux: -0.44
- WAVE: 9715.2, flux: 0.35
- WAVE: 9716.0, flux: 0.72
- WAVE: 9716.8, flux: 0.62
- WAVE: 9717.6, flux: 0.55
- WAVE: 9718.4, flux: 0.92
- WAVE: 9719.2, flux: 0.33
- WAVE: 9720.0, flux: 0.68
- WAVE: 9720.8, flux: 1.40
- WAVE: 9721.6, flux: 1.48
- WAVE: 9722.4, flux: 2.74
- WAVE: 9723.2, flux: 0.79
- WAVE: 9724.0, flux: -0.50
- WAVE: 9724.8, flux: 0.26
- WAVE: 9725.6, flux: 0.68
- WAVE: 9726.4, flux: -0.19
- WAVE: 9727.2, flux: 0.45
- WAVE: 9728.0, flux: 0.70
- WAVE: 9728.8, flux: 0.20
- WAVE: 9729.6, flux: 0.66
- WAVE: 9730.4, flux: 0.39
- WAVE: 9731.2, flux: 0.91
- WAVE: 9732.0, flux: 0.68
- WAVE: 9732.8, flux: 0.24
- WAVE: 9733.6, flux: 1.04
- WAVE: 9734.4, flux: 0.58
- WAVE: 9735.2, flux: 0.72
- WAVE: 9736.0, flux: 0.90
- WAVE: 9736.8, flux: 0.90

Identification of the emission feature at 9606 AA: H-alpha 6563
